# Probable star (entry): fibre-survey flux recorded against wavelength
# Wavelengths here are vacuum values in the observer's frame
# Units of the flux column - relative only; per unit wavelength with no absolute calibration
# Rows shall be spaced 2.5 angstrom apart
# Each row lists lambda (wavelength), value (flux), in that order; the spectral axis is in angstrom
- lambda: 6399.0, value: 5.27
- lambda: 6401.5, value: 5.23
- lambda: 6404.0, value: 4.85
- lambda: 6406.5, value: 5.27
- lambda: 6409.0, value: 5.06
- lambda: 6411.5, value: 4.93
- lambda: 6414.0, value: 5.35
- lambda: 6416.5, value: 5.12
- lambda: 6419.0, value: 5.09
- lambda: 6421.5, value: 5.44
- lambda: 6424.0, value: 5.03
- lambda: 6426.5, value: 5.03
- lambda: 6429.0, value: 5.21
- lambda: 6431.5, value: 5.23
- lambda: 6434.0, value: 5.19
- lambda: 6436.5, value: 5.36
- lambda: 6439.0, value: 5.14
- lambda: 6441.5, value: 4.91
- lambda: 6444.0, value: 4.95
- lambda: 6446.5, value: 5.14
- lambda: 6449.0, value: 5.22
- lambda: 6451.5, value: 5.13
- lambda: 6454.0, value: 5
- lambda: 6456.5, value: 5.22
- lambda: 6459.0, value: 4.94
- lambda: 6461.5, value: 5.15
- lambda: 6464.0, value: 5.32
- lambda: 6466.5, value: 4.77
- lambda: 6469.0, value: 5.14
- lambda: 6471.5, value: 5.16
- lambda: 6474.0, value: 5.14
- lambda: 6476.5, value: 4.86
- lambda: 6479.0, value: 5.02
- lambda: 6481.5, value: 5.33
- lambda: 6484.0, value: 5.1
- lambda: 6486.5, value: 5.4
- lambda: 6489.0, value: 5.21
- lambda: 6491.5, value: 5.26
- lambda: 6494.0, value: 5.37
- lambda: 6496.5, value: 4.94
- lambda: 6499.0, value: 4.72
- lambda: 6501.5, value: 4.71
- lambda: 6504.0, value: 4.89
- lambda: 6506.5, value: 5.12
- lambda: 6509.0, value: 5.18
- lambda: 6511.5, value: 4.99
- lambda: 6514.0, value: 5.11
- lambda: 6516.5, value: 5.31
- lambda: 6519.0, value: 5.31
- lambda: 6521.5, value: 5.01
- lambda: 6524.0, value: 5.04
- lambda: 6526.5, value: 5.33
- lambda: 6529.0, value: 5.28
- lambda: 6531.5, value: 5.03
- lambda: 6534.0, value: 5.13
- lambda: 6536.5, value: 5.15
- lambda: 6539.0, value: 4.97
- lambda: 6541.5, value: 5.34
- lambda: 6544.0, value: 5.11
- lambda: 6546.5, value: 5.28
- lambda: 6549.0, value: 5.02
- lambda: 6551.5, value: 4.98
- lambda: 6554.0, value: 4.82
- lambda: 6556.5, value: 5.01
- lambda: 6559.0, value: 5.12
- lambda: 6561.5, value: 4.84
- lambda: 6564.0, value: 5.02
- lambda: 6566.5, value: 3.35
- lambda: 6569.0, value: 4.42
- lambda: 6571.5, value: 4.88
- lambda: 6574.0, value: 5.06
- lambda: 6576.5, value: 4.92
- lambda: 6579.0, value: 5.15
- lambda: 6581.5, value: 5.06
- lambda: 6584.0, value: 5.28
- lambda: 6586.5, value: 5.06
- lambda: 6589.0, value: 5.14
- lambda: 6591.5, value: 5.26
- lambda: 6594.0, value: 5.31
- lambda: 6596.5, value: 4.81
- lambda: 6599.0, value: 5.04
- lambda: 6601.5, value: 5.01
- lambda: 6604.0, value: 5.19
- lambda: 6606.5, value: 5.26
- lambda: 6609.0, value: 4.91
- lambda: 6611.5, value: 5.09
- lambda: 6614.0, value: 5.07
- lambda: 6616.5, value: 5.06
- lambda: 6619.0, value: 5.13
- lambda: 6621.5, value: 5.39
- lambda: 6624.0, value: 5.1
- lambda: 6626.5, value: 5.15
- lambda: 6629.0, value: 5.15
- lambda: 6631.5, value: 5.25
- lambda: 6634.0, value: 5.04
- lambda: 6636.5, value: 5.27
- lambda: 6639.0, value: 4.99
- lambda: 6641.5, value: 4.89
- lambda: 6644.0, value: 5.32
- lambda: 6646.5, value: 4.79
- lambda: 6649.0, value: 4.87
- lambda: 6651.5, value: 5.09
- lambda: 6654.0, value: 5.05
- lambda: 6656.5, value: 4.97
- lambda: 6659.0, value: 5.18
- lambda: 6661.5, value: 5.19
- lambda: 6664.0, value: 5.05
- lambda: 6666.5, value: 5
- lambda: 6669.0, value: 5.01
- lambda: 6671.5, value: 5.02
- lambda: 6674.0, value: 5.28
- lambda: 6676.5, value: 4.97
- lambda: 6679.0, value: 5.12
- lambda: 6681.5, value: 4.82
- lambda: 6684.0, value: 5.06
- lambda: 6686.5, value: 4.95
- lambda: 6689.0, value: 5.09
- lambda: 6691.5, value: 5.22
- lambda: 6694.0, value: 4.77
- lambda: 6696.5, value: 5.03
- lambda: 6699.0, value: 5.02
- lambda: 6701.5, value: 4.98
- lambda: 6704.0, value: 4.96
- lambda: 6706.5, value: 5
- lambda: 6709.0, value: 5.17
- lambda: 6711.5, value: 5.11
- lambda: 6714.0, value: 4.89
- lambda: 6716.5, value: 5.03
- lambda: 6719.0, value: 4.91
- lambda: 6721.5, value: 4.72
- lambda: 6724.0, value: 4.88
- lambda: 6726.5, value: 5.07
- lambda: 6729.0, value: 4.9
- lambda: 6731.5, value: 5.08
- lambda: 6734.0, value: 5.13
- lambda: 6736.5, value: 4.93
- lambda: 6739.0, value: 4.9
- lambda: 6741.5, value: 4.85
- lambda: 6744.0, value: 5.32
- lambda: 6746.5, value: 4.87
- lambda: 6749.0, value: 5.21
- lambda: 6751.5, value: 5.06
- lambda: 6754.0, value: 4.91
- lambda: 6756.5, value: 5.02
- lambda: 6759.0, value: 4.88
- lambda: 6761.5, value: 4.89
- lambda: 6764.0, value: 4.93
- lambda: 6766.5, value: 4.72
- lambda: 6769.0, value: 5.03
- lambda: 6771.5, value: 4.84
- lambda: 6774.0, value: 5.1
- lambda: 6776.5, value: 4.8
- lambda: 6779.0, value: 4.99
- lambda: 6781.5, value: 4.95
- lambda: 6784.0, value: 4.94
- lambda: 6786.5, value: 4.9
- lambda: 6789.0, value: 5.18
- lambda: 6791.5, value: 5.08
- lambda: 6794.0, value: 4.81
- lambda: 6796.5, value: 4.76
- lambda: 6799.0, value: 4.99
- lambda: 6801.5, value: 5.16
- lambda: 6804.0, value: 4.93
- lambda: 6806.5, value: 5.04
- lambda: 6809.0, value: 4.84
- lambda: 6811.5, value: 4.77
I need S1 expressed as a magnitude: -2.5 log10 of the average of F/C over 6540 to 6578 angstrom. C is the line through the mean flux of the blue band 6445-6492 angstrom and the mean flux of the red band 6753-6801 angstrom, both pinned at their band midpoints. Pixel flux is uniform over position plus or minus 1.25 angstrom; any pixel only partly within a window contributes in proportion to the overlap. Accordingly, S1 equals 0.04 mag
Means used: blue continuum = 5.13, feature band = 4.88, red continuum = 4.94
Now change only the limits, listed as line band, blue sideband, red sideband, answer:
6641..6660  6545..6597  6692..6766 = -0.013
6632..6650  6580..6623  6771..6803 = 0.011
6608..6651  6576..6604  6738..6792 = -0.003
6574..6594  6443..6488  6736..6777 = -0.017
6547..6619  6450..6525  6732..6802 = 0.017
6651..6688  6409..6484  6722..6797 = -0.009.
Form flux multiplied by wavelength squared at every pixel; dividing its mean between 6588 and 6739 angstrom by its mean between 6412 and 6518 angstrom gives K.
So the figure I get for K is 1.05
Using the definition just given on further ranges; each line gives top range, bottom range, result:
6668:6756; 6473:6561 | 1.04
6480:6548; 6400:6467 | 1.03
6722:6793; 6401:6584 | 1.06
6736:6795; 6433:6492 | 1.06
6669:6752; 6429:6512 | 1.06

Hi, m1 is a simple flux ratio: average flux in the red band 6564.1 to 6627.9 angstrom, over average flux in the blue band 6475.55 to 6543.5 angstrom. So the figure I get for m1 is 0.98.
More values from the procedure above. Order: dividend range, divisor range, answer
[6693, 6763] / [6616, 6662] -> 0.98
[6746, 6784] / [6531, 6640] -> 0.98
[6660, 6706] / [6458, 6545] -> 0.98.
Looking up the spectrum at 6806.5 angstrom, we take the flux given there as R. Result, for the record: 5.04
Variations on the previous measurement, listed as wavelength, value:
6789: 5.18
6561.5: 4.84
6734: 5.13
